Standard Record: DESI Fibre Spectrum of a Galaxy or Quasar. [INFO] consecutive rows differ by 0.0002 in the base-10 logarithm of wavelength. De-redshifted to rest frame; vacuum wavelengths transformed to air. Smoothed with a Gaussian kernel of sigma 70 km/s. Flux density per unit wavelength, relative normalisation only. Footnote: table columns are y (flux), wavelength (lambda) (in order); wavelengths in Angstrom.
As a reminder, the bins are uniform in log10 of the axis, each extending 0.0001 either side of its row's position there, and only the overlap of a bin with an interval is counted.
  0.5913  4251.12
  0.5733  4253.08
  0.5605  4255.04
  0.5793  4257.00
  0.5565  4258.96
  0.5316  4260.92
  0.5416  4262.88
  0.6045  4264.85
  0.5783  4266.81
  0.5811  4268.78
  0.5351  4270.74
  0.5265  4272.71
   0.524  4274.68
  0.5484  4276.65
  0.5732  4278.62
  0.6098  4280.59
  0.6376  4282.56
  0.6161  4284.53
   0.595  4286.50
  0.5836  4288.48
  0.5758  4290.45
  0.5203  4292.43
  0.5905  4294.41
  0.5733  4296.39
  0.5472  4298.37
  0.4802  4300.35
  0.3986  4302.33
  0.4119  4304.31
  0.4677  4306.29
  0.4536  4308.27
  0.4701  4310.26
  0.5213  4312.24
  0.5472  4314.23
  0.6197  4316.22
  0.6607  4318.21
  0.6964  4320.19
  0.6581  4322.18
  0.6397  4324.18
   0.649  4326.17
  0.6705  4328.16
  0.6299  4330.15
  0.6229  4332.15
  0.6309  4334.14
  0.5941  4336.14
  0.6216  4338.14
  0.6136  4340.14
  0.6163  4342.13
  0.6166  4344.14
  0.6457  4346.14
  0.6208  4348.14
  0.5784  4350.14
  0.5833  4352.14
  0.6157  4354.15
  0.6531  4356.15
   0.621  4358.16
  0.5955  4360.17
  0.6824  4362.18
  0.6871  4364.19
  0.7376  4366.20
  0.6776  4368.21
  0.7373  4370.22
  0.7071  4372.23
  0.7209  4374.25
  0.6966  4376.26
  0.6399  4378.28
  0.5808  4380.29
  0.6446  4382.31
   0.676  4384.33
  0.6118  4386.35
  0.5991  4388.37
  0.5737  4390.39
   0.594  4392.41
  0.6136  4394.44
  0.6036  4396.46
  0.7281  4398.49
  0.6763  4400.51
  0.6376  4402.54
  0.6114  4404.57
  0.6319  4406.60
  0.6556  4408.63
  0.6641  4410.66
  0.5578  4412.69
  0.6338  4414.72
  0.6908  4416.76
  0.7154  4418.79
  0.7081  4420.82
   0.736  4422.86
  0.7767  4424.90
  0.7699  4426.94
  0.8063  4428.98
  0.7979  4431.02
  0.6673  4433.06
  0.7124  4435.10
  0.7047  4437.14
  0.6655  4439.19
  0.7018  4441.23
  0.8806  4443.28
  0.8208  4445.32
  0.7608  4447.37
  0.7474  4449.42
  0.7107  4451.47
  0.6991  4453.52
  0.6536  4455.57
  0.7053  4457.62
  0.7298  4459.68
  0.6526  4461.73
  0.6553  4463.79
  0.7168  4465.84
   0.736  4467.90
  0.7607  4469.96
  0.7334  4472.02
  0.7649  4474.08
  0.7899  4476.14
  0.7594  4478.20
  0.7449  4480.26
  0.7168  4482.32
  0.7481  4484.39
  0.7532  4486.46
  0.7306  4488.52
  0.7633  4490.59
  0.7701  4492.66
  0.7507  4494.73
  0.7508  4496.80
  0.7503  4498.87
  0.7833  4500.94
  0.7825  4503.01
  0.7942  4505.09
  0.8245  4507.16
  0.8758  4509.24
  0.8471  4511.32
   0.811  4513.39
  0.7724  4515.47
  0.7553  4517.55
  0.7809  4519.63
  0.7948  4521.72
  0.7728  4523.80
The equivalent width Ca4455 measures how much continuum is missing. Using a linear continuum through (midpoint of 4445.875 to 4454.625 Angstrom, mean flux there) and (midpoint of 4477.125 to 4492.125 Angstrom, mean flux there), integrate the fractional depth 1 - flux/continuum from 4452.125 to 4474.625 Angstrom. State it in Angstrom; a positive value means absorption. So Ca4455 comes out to 0.9 Angstrom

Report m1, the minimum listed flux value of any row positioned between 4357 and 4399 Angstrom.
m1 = 0.5737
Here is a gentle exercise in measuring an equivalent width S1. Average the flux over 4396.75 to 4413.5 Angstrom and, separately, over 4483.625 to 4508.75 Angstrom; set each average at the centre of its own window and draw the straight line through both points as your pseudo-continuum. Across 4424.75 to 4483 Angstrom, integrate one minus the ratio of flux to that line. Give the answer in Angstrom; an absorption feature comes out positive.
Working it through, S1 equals -2.0 Angstrom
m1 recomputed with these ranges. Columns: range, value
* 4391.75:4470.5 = 0.5578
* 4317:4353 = 0.5784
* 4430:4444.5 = 0.6655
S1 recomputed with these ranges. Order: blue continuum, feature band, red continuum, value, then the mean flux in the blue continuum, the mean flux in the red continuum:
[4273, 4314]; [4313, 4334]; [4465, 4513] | -2.5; 0.535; 0.768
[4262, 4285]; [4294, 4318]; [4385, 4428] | 3.4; 0.572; 0.657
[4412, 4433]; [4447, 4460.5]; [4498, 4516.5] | 0.7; 0.719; 0.805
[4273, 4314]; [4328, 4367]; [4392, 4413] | -3.0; 0.535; 0.638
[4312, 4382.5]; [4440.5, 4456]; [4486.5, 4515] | -0.3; 0.641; 0.786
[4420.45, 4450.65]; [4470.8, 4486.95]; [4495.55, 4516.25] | 0.6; 0.751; 0.799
